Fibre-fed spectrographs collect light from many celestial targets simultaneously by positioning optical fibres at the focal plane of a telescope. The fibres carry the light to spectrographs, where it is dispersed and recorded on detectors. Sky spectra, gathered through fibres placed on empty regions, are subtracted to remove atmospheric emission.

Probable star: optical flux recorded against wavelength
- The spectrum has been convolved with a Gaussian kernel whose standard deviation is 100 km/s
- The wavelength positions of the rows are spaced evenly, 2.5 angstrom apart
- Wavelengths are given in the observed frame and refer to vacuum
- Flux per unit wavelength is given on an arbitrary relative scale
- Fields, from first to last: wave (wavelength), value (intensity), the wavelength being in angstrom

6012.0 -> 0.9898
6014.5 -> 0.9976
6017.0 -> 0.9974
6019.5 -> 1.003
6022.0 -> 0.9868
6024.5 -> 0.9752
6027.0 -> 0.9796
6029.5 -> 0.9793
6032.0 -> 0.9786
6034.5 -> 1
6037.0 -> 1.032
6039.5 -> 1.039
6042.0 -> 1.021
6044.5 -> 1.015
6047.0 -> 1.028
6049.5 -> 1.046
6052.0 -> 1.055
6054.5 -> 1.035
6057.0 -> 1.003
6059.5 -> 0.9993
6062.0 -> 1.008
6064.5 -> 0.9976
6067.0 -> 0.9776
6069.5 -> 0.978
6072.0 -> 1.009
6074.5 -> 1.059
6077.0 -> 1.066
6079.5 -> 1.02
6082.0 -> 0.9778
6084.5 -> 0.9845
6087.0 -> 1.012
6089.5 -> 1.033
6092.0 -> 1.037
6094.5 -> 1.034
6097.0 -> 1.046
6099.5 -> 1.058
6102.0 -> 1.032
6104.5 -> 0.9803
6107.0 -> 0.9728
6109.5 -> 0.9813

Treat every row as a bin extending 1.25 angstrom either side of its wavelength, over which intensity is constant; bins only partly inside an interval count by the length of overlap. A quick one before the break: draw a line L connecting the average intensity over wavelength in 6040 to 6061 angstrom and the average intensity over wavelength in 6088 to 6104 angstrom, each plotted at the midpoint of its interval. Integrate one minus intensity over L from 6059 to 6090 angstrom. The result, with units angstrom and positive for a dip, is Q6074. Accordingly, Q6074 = 0.7 angstrom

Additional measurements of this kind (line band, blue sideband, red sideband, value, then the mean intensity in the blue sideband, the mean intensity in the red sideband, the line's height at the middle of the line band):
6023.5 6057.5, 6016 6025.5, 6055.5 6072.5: -0.7 angstrom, 0.991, 0.996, 0.993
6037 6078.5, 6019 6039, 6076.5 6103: -0.5 angstrom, 0.993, 1.03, 1.01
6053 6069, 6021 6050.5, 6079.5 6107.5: 0.1 angstrom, 1.01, 1.02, 1.01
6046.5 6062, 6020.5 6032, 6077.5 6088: -0.5 angstrom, 0.981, 1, 0.992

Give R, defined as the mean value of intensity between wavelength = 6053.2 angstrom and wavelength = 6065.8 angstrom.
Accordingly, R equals 1.01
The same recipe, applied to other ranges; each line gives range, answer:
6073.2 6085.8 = 1.02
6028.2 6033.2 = 0.979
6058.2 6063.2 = 1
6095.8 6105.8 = 1.03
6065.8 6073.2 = 0.988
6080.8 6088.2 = 0.991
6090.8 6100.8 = 1.04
